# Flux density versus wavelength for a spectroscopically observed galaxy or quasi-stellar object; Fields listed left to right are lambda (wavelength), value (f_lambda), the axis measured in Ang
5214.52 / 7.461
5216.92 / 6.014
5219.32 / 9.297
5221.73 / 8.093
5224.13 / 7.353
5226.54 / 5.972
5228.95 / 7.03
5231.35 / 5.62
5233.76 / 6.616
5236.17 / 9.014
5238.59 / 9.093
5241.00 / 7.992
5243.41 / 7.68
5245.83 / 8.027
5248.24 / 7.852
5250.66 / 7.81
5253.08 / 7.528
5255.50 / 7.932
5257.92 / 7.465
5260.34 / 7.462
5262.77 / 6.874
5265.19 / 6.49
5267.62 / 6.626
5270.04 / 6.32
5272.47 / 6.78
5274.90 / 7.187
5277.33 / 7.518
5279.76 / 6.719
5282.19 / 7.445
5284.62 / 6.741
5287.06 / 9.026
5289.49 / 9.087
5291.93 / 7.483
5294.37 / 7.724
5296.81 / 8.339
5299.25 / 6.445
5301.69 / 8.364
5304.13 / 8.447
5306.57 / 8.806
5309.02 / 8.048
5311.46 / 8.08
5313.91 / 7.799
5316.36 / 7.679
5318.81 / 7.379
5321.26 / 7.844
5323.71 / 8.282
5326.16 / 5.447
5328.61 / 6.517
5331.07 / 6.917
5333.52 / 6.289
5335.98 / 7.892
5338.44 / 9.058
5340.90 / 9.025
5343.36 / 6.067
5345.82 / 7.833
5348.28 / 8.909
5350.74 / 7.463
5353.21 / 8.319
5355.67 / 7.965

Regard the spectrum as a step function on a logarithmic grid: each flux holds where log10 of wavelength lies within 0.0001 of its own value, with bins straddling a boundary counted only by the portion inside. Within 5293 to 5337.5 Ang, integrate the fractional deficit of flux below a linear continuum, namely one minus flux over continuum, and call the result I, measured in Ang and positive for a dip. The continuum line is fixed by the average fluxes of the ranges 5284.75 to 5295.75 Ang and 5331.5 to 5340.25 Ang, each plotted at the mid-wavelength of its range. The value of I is 2.0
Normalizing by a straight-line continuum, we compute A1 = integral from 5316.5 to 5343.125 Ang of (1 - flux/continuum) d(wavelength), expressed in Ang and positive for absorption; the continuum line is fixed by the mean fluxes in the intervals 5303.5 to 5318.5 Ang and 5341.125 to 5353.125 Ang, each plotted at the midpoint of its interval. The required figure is 1.7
